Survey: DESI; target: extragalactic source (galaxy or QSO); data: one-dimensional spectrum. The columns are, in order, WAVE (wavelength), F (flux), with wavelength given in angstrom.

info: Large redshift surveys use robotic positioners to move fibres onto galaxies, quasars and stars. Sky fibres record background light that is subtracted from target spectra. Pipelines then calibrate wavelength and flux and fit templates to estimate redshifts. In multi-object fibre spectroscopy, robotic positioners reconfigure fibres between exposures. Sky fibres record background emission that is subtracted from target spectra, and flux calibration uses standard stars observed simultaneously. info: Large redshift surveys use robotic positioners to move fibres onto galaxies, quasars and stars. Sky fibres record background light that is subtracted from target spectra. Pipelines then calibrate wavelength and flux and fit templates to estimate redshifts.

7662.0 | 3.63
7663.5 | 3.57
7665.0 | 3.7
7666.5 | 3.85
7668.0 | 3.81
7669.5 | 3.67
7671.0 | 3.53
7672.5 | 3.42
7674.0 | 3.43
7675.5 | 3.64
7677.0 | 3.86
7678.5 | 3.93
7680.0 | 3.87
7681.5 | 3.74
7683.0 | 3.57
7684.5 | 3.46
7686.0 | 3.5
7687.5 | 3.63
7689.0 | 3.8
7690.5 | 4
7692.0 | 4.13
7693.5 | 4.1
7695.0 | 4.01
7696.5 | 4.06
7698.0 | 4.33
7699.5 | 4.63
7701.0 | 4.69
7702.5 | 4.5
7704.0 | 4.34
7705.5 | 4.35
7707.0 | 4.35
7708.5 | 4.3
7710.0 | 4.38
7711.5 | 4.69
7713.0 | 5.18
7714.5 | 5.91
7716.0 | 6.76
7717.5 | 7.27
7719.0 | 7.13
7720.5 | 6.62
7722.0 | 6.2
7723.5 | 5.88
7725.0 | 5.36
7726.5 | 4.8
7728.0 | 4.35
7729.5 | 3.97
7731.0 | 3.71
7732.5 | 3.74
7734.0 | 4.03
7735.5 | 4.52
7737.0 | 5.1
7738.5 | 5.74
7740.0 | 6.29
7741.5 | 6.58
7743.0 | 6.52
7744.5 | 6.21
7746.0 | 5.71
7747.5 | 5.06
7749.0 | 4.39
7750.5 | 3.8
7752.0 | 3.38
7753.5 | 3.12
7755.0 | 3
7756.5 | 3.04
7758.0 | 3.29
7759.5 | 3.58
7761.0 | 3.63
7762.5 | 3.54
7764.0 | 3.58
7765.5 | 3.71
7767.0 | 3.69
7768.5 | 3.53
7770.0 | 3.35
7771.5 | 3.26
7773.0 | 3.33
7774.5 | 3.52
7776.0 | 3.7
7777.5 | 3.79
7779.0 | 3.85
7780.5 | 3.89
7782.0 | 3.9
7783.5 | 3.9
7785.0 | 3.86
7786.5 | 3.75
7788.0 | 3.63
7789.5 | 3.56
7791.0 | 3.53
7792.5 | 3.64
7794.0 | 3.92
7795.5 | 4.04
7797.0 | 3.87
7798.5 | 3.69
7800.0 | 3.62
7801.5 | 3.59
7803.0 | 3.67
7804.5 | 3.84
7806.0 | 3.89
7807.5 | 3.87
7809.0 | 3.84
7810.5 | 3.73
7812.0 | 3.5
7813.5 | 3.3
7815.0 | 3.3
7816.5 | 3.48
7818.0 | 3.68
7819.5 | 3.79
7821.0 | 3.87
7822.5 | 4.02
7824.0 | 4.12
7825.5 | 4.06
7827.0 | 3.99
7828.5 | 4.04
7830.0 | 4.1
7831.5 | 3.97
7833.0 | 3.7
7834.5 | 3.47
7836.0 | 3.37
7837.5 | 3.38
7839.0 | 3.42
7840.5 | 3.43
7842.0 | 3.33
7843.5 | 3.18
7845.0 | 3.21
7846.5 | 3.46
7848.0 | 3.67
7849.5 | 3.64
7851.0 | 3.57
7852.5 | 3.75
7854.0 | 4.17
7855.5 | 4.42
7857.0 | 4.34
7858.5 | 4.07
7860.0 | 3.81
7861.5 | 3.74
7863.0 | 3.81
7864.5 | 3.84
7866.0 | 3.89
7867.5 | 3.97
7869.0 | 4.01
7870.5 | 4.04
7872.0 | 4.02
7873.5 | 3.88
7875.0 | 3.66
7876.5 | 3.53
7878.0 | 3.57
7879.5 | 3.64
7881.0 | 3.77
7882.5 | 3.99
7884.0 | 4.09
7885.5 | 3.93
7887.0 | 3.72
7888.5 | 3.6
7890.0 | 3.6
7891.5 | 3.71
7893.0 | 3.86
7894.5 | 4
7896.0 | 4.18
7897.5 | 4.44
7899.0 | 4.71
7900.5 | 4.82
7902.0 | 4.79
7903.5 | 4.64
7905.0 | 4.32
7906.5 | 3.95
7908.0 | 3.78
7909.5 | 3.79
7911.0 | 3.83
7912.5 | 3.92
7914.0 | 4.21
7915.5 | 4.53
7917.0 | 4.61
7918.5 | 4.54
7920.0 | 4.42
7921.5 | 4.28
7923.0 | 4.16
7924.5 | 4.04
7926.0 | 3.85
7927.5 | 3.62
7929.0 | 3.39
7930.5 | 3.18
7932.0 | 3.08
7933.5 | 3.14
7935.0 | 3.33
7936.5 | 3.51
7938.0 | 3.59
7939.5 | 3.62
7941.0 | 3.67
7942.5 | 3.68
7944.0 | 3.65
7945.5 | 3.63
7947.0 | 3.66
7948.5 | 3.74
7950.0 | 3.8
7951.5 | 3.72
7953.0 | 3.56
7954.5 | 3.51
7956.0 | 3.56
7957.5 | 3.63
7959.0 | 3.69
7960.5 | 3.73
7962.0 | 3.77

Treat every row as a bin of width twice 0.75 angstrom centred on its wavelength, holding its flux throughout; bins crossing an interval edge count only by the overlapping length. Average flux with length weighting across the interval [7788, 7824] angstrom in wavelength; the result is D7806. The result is 3.71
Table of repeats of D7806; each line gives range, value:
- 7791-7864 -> 3.74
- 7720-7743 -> 5.16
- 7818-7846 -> 3.69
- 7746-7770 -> 3.68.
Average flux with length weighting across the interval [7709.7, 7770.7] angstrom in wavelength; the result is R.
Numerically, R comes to 4.74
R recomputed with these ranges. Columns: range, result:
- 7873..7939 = 3.94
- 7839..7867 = 3.73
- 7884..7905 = 4.16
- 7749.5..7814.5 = 3.62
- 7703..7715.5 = 4.73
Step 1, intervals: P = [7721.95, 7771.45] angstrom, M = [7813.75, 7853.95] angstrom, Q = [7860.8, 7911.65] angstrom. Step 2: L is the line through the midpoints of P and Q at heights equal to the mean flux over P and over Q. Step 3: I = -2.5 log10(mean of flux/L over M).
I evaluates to 0.13 mag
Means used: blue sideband 4.39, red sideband 3.97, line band 3.66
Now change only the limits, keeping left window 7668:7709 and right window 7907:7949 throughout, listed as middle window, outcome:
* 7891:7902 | -0.13 mag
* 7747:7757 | 0.07 mag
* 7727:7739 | -0.12 mag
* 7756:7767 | 0.12 mag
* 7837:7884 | 0.03 mag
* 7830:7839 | 0.07 mag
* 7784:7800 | 0.04 mag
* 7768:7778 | 0.12 mag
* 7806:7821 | 0.07 mag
